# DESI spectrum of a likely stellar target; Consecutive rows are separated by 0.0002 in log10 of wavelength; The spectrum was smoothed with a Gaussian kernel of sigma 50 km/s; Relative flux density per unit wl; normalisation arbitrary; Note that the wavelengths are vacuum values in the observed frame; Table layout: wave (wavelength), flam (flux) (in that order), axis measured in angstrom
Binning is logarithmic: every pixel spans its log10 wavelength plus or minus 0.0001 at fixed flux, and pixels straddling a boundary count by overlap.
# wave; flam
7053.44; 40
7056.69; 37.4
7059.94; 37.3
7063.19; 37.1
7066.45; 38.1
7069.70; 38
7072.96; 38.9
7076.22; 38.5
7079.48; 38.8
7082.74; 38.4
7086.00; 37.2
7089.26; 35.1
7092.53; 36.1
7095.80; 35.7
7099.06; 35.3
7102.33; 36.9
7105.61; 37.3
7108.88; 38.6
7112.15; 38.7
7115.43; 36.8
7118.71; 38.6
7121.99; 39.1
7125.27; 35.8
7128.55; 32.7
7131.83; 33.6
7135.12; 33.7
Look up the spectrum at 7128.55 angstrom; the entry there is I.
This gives 32.7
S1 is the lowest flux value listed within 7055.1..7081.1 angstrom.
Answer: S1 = 37.1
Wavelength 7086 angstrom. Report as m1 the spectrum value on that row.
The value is 37.2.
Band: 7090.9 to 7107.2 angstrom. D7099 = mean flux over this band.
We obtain 36.3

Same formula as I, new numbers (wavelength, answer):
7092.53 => 36.1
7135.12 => 33.7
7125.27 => 35.8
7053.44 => 40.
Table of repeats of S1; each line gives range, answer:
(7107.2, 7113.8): 38.6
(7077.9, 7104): 35.1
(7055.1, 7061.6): 37.3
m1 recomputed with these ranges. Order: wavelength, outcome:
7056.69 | 37.4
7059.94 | 37.3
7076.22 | 38.5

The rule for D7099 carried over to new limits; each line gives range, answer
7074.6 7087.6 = 38.2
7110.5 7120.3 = 38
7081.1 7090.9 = 36.9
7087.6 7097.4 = 35.6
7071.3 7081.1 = 38.7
